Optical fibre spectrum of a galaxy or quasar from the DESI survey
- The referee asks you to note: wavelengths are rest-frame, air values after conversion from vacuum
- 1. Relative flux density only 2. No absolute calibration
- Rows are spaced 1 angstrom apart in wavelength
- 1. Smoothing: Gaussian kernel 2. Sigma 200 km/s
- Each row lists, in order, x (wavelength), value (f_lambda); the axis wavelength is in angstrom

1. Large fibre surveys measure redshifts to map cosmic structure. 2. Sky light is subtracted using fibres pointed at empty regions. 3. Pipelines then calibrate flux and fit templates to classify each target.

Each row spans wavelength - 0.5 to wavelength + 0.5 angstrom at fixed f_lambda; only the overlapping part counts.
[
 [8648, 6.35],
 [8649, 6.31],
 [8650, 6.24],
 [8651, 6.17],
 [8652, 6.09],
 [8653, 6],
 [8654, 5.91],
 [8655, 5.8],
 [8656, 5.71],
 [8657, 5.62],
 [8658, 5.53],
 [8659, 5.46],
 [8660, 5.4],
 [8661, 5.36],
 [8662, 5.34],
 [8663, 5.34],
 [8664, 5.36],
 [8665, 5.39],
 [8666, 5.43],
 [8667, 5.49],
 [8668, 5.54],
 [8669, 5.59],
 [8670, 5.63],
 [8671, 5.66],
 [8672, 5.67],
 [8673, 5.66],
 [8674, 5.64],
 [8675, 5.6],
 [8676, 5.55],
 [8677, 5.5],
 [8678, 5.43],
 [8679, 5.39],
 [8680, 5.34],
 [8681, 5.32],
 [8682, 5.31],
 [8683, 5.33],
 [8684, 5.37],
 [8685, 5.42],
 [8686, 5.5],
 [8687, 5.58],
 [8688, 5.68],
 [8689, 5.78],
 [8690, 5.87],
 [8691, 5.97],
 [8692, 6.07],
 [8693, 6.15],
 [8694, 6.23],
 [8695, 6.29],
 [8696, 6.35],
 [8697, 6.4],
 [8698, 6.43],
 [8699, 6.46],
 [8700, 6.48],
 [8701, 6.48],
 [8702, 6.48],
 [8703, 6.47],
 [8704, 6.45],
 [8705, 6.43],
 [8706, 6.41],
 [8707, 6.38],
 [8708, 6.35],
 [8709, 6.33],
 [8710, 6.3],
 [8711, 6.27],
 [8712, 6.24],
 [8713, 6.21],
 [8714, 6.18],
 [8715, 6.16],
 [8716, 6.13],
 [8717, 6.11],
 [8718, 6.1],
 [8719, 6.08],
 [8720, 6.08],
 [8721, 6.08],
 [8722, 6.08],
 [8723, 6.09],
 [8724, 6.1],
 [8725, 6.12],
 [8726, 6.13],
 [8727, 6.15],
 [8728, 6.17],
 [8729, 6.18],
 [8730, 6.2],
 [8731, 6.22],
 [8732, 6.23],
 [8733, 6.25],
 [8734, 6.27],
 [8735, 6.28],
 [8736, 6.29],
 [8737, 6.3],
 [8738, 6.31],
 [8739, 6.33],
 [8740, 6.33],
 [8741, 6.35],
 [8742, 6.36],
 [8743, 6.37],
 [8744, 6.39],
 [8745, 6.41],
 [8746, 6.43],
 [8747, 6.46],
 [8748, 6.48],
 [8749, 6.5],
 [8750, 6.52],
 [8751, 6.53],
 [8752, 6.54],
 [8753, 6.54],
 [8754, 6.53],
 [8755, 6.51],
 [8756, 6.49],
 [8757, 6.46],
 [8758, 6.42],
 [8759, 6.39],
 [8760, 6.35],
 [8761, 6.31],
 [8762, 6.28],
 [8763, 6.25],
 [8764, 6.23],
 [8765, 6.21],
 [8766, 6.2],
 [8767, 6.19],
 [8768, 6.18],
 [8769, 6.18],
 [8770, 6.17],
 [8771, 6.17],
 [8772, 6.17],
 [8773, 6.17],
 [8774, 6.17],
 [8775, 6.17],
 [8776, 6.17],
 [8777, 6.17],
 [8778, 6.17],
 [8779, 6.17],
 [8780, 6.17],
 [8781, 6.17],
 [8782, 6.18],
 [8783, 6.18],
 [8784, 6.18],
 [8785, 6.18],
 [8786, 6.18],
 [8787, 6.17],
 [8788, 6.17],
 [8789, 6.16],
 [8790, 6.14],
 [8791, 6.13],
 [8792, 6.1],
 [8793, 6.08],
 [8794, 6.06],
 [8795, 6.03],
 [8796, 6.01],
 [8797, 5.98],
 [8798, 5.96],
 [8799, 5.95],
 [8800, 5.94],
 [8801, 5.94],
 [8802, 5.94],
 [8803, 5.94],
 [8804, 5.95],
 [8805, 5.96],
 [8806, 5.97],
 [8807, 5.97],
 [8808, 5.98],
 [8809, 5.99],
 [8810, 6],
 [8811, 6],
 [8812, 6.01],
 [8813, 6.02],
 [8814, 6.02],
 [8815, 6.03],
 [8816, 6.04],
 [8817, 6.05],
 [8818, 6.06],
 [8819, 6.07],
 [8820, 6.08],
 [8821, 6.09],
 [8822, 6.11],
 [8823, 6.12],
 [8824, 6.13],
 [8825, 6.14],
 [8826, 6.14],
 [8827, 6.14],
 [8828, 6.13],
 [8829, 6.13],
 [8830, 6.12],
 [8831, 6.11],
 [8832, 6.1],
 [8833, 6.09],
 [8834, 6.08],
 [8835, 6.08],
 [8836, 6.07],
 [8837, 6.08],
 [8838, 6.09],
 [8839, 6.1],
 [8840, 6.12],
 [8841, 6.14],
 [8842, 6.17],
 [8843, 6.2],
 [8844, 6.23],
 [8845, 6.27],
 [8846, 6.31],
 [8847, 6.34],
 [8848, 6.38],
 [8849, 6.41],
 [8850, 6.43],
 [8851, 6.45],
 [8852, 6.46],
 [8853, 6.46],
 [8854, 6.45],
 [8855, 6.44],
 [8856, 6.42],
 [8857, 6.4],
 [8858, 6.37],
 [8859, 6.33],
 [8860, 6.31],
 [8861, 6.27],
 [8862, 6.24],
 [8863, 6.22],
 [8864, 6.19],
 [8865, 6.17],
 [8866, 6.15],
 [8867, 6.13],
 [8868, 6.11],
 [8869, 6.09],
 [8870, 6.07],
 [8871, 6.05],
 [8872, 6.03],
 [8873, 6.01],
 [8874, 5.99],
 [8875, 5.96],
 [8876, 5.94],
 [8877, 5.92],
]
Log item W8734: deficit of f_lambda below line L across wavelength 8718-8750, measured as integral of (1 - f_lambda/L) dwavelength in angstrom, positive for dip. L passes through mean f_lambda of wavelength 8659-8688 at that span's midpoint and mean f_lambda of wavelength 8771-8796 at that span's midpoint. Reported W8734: -2.3 angstrom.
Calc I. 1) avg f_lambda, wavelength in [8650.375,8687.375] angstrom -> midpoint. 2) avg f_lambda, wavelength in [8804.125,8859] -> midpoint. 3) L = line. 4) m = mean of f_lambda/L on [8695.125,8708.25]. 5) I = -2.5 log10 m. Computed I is -0.13 mag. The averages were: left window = 5.55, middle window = 6.43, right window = 6.16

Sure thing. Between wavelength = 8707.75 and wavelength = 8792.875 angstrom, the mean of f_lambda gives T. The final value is 6.25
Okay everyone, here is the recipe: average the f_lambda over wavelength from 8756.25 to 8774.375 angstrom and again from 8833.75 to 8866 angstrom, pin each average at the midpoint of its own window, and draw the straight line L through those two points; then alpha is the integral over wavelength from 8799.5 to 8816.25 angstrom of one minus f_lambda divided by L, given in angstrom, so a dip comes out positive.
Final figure 0.8 angstrom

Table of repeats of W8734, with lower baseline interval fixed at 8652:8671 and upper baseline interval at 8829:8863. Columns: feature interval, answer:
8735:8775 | -2.9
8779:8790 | -0.3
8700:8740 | -3.2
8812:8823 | 0.2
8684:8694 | -0.2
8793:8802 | 0.1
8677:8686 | 0.4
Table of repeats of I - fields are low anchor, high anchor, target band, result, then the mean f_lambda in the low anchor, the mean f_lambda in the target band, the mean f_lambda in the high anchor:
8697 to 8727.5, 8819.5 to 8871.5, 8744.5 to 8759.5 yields -0.04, 6.26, 6.48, 6.21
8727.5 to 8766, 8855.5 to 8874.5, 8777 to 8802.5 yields 0.04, 6.36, 6.1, 6.19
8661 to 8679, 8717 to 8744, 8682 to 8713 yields -0.05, 5.51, 6.12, 6.21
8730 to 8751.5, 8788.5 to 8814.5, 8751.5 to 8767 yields -0.02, 6.36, 6.37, 6.01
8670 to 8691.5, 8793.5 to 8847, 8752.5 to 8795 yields -0.06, 5.55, 6.23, 6.07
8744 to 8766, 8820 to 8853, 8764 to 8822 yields 0.04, 6.42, 6.09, 6.19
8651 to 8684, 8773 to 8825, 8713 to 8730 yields -0.07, 5.55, 6.13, 6.07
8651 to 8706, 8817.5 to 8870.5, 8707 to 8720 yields -0.06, 5.78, 6.21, 6.21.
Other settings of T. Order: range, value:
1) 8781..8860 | 6.14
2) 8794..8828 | 6.03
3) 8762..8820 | 6.09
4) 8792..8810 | 5.98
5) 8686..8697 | 5.99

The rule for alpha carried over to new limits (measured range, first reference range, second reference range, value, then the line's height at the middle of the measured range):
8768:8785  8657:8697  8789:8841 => -0.7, 5.93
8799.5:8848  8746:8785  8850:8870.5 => 1.6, 6.29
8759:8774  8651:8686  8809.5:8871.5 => -0.8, 5.91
